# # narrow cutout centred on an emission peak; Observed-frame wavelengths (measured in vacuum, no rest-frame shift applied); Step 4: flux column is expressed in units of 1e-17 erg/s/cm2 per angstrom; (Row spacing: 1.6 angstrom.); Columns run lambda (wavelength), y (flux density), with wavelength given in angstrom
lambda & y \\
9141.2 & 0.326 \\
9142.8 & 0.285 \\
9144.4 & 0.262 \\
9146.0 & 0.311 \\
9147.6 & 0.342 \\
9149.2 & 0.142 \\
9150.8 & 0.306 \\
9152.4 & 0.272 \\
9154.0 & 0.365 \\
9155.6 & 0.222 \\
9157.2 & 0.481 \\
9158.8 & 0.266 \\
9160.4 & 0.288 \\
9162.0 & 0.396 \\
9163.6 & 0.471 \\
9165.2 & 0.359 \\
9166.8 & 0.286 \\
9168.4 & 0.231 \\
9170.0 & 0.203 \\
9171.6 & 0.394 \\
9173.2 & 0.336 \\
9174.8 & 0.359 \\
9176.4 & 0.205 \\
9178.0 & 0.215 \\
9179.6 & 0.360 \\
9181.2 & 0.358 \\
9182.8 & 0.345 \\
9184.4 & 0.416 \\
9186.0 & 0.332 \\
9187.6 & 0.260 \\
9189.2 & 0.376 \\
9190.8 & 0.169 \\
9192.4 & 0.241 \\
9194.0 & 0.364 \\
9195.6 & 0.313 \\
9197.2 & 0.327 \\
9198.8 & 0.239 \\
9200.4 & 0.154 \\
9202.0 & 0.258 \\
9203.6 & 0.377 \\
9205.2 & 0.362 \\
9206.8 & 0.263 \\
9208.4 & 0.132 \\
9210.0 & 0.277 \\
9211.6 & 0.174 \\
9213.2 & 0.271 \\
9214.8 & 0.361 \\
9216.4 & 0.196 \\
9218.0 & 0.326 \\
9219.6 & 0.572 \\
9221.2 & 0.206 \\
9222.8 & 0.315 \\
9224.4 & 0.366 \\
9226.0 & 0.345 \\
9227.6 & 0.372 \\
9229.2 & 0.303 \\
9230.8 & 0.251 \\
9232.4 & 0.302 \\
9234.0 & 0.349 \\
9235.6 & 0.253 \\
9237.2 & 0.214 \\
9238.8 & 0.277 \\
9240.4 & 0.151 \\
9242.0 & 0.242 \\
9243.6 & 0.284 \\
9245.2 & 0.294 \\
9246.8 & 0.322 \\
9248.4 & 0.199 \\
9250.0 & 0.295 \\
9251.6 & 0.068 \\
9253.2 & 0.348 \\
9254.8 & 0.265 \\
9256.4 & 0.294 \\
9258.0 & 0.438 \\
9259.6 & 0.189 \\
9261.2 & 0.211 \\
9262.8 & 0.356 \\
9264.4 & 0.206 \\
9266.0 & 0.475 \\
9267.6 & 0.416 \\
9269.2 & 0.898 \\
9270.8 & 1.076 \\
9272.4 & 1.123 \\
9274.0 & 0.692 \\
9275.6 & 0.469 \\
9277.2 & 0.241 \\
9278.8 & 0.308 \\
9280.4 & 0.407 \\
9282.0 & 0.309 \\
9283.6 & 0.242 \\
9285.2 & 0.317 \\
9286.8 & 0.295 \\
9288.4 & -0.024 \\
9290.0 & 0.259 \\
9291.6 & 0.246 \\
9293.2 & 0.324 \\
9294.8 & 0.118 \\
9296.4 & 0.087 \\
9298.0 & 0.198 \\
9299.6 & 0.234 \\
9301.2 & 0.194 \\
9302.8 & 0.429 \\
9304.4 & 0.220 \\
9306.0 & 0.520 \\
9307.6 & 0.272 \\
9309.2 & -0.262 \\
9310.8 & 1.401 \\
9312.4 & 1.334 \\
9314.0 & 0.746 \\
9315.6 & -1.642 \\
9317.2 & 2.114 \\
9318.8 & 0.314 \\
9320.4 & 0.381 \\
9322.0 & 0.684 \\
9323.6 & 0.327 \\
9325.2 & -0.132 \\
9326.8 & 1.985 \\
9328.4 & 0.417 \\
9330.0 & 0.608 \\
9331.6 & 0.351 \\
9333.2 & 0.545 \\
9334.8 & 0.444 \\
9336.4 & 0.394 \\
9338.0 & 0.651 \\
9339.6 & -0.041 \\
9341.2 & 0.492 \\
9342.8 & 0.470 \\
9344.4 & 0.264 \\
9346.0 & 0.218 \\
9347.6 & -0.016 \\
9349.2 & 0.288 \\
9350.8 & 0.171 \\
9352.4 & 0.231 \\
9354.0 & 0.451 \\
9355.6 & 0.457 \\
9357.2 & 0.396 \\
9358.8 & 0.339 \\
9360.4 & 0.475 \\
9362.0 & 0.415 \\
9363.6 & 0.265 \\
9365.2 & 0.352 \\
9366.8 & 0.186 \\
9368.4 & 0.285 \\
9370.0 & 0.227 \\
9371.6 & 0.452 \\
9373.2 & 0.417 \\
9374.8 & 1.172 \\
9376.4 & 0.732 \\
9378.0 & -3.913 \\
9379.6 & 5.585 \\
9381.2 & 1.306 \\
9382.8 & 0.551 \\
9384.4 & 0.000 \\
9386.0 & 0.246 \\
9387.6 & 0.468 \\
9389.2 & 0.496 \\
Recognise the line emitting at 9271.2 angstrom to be H-gamma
